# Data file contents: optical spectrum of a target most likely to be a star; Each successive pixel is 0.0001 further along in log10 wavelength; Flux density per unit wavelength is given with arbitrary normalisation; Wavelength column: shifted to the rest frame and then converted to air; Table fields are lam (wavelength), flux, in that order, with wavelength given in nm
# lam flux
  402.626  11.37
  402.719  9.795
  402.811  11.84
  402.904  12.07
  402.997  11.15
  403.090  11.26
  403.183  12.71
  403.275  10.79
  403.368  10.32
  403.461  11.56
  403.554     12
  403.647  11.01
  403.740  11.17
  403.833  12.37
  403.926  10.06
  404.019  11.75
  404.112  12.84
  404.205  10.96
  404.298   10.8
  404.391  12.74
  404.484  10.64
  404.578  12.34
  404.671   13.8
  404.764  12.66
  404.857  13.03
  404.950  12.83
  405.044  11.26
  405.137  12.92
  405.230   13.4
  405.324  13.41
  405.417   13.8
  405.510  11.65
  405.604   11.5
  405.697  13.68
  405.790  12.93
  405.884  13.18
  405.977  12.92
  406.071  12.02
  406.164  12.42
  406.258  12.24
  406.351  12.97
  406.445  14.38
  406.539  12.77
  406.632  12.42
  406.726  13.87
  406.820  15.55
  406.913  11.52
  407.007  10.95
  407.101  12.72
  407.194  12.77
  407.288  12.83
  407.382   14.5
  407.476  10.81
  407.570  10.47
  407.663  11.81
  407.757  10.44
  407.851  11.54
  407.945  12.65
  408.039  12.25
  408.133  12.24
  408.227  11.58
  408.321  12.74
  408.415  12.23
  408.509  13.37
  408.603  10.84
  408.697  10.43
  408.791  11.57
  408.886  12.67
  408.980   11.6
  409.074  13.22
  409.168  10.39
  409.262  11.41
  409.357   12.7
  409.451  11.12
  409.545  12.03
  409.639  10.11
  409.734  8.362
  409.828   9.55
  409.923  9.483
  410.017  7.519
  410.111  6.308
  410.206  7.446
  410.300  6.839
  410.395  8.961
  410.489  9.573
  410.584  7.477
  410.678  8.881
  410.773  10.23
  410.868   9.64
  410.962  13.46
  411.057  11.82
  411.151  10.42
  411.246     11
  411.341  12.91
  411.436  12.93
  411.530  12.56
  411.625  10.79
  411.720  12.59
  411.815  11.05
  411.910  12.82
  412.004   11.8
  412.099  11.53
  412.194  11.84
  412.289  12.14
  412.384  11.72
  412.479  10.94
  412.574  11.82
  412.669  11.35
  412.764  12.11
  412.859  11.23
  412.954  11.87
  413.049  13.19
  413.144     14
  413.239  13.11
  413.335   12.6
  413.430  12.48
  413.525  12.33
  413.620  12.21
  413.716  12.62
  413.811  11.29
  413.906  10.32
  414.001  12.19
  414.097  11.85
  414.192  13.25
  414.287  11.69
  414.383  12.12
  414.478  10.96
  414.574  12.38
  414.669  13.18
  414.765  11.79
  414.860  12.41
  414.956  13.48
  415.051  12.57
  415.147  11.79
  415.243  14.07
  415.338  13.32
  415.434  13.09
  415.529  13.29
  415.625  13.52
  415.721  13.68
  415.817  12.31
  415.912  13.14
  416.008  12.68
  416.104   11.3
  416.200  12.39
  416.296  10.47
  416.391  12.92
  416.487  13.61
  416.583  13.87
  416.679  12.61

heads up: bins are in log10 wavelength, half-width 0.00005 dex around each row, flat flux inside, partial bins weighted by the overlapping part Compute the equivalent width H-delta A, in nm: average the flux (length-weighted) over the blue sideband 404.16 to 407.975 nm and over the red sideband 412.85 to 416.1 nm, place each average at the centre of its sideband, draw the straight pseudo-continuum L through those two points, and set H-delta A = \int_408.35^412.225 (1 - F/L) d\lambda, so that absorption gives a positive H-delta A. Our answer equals 0.54 nm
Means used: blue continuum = 12.5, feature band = 10.8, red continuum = 12.5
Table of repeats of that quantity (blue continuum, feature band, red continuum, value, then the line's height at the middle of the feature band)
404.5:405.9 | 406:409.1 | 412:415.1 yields 0.07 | 12.6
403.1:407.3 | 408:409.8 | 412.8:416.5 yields 0.12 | 12.4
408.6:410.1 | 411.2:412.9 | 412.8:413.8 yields 0.01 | 11.9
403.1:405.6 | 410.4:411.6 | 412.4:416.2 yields 0.14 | 12.3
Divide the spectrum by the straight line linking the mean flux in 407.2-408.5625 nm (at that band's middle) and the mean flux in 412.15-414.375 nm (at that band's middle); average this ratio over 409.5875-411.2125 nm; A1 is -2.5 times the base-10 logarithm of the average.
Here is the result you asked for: 0.30 mag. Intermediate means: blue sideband 12.1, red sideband 12.1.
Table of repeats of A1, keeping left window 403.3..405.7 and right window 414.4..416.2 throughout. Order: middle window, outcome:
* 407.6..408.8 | 0.041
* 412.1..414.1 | 0.046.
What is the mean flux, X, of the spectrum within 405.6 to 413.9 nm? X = 11.6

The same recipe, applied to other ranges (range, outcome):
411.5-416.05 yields 12.3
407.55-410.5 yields 10.7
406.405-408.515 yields 12.4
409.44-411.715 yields 10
